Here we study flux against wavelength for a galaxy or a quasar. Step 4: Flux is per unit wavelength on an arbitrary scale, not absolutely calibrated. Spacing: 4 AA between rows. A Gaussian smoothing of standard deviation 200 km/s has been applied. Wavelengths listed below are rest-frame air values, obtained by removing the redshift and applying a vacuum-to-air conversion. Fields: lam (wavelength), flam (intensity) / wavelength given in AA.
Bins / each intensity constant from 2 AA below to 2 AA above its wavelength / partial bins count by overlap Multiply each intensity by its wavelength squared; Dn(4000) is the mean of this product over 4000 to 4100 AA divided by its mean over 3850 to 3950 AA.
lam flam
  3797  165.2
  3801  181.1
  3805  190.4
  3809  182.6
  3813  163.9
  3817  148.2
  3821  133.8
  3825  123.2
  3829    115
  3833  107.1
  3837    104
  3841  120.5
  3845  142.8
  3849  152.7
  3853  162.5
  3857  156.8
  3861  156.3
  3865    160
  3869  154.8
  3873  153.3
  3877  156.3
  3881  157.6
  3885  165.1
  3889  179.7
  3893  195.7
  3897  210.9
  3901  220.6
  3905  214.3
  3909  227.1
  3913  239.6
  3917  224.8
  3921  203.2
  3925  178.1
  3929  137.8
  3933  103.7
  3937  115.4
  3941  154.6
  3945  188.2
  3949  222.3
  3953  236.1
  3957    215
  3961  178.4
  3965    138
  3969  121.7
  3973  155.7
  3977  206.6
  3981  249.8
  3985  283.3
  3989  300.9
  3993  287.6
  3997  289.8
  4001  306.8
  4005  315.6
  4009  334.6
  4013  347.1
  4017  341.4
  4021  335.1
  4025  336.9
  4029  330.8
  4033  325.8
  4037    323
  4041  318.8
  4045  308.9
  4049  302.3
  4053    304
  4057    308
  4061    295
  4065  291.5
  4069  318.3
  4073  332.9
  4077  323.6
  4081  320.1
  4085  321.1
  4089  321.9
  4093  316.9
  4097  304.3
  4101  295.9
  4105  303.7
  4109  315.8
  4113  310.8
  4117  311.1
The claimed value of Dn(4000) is 1.95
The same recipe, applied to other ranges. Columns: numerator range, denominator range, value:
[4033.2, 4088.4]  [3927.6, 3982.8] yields 1.91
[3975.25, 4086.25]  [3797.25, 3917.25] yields 2.03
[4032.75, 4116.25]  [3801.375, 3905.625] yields 2.20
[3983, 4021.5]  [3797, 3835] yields 2.30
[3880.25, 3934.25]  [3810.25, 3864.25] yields 1.43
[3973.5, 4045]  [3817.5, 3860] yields 2.50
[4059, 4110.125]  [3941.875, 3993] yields 1.58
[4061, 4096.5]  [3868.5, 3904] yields 1.94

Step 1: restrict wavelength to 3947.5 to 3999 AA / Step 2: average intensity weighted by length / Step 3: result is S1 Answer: 222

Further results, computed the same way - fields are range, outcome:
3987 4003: 296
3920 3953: 166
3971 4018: 284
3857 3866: 158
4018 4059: 320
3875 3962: 188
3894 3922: 220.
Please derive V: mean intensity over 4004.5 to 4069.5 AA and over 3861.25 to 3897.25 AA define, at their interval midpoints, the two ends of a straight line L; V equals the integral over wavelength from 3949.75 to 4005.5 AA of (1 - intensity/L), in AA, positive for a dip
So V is 6.84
